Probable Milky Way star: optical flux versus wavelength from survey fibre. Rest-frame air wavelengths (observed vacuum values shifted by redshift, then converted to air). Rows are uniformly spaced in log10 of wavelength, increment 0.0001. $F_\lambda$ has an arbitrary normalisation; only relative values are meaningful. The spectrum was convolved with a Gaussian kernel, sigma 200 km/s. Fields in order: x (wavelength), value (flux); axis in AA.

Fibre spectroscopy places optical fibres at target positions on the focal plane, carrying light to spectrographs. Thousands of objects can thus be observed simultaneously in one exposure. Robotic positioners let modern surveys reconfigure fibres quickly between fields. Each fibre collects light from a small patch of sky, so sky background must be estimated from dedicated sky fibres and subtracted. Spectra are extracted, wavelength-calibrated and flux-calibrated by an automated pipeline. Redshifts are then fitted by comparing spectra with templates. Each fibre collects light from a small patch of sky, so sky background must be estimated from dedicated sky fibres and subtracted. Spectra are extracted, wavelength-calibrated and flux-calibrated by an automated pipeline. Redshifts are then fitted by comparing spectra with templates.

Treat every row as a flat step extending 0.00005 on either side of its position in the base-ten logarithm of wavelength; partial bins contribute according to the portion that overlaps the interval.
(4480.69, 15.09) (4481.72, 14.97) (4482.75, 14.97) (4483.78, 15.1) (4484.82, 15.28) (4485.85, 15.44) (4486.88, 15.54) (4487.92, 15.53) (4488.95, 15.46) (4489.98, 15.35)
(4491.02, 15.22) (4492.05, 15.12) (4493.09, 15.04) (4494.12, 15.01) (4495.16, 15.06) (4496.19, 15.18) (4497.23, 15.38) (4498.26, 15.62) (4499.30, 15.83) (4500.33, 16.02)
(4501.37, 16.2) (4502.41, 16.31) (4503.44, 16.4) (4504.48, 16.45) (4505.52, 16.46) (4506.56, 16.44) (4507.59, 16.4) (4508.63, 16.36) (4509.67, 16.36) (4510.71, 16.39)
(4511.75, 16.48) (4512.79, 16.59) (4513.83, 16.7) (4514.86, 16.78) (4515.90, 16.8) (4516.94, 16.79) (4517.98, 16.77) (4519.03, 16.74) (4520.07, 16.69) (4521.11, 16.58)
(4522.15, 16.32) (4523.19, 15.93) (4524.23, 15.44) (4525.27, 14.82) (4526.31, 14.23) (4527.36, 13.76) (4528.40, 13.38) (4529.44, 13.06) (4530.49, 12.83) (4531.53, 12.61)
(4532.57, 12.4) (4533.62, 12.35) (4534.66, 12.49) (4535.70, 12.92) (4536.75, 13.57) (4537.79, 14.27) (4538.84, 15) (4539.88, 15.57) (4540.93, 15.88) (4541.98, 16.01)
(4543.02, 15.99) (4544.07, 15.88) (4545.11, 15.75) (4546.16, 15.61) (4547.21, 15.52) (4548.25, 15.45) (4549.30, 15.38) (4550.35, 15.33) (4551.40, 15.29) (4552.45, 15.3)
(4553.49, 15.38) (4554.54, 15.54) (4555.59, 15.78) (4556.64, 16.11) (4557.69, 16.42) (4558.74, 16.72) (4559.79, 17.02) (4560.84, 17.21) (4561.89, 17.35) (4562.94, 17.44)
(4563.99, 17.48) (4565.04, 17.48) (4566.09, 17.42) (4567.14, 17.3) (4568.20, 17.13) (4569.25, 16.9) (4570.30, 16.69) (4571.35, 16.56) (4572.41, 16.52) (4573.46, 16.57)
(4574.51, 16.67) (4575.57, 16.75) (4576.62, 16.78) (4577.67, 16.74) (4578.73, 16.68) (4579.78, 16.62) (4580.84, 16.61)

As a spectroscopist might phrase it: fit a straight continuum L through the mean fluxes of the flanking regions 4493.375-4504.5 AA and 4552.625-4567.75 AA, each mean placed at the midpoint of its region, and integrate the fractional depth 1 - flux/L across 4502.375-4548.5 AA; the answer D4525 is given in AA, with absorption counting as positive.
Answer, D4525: 2.3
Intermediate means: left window 15.7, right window 16.7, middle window 15.4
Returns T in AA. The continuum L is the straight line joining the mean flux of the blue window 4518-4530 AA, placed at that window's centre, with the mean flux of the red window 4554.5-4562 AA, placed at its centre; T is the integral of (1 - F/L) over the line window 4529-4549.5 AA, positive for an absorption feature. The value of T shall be 1.8 AA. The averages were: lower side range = 15.2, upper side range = 16.5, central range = 14.4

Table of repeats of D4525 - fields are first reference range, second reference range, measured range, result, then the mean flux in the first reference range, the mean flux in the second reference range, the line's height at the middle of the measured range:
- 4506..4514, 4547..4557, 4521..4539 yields 2.3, 16.4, 15.5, 16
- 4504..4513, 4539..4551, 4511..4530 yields 0.5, 16.4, 15.6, 16.2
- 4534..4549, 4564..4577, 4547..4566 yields -0.3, 15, 16.9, 16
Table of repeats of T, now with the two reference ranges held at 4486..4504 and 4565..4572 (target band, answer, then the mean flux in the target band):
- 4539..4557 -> 1.1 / 15.6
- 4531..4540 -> 1.6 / 13.4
